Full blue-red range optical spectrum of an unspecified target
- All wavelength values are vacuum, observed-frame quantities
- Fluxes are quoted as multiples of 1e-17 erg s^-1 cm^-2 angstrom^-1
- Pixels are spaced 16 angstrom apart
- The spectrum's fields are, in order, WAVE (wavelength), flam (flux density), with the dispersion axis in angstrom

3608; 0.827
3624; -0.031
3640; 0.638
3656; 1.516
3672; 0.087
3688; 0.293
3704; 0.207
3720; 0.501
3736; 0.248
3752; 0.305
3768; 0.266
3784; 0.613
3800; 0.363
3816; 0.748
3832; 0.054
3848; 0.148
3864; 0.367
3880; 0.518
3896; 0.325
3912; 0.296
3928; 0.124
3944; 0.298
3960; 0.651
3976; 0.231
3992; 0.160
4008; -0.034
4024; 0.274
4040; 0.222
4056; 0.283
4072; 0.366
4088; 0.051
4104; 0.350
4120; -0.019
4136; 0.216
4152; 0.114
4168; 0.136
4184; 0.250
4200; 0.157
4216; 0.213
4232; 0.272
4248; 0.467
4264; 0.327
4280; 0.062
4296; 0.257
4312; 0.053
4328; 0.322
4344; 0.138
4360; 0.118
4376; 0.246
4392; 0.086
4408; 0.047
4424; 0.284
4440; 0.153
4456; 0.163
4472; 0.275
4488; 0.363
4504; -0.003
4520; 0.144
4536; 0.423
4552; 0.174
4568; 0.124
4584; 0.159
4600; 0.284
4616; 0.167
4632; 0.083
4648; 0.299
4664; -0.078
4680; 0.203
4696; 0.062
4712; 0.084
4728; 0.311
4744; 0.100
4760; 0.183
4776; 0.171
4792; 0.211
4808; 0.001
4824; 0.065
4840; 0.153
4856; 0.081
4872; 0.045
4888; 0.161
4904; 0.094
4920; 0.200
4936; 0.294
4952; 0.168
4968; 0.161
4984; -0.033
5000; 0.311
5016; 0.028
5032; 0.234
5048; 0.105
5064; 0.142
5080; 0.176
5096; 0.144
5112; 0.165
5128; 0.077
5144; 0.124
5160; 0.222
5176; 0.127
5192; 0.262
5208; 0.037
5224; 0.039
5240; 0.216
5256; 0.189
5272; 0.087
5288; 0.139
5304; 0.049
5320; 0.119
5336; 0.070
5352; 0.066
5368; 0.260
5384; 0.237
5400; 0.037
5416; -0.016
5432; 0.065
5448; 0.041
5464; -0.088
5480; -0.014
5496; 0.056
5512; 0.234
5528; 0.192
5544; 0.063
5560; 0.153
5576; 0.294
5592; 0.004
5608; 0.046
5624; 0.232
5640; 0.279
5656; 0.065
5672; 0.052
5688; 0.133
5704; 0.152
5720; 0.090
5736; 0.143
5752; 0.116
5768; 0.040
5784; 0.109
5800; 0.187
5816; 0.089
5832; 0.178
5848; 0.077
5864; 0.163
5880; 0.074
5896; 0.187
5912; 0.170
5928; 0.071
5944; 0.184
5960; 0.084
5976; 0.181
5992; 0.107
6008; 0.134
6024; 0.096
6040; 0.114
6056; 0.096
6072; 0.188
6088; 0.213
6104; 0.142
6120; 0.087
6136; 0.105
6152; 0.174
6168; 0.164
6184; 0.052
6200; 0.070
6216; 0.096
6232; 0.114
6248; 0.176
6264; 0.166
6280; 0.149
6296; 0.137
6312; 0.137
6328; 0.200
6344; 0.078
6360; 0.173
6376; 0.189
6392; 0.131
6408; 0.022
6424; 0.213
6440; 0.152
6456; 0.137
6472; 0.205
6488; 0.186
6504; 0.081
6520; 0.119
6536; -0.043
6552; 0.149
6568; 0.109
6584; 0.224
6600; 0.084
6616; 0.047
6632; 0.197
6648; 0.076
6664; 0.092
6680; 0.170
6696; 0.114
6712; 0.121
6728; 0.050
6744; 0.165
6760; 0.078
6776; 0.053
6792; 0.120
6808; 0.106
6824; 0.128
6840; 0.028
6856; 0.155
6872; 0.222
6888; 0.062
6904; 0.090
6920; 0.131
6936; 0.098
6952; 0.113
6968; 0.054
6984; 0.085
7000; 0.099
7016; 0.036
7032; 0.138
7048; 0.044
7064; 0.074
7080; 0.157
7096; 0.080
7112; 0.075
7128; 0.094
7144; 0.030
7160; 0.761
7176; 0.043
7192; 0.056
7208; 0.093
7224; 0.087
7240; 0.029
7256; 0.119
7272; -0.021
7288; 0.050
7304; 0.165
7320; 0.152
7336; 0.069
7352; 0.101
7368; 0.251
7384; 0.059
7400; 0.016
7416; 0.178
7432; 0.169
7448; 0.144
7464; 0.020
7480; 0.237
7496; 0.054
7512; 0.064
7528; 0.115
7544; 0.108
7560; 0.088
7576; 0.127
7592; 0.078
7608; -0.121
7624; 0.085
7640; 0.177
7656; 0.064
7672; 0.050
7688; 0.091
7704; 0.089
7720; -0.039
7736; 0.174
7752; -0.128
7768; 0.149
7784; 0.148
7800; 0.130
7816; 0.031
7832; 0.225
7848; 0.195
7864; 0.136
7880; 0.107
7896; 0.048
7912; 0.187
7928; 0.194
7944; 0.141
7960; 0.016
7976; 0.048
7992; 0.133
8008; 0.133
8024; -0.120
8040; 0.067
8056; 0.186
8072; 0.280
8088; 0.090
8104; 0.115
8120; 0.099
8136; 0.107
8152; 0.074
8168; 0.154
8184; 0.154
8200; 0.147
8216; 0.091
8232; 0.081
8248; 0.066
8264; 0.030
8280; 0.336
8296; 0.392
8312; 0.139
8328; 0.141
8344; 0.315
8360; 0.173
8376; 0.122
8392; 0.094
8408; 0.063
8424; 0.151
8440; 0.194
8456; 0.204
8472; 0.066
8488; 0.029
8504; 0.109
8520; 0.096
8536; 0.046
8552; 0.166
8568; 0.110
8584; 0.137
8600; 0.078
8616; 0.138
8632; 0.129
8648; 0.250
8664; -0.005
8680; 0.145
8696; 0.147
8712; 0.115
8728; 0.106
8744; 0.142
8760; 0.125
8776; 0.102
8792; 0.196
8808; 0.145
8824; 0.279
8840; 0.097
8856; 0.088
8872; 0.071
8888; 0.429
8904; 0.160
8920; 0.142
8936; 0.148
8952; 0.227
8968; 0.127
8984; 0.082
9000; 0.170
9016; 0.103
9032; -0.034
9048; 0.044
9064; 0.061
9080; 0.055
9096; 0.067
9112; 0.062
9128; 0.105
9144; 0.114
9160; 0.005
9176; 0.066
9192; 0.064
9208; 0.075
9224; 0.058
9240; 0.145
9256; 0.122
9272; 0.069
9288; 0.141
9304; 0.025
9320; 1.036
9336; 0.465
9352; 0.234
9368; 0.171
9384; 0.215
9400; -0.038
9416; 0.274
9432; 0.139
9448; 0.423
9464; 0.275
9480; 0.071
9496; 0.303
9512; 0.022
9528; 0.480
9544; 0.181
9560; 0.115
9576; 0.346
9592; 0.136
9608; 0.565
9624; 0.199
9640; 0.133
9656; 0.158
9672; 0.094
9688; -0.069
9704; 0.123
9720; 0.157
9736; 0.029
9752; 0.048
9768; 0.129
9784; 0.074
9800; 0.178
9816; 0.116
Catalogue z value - 0.920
